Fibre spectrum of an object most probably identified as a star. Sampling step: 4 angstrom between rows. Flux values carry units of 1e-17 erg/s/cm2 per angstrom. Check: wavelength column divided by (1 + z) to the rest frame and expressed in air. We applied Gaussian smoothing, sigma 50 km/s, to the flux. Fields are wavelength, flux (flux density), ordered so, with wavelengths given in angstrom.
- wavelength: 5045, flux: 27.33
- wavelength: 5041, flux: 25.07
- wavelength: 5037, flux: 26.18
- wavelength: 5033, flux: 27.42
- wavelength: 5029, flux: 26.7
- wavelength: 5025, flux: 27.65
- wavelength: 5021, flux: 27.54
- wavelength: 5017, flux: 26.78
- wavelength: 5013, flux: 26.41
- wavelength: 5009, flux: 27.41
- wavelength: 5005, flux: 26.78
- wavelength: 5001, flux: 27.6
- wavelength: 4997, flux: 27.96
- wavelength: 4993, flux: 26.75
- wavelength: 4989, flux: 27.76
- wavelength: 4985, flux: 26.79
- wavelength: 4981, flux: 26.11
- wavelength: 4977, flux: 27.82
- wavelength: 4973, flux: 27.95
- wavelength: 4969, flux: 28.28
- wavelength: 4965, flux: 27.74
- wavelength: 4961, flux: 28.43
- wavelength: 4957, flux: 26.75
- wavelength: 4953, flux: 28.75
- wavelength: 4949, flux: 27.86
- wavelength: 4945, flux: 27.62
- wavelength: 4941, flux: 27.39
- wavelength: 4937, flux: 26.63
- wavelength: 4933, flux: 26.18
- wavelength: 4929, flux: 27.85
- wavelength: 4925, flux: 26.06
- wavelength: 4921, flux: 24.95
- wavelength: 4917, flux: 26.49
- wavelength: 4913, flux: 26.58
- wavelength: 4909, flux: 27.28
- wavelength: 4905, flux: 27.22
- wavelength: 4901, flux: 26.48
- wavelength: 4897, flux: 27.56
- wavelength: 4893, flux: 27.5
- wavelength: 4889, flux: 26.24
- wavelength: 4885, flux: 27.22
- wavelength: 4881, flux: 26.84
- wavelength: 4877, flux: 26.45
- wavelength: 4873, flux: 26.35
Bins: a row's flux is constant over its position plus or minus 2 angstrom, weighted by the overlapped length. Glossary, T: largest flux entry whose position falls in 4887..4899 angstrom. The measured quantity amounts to 27.56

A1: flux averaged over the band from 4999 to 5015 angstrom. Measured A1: 27.1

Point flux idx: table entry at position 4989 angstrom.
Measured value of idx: 27.76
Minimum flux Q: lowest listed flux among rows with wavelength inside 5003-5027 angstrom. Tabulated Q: 26.41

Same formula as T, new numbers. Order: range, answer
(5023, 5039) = 27.65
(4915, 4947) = 27.85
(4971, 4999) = 27.96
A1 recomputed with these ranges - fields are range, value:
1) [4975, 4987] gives 26.9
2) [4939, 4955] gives 27.9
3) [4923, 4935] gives 26.7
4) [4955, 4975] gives 27.8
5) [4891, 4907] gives 27.2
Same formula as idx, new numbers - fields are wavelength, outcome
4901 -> 26.48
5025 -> 27.65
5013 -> 26.41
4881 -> 26.84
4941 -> 27.39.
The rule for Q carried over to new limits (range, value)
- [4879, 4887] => 26.84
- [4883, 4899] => 26.24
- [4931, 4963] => 26.18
